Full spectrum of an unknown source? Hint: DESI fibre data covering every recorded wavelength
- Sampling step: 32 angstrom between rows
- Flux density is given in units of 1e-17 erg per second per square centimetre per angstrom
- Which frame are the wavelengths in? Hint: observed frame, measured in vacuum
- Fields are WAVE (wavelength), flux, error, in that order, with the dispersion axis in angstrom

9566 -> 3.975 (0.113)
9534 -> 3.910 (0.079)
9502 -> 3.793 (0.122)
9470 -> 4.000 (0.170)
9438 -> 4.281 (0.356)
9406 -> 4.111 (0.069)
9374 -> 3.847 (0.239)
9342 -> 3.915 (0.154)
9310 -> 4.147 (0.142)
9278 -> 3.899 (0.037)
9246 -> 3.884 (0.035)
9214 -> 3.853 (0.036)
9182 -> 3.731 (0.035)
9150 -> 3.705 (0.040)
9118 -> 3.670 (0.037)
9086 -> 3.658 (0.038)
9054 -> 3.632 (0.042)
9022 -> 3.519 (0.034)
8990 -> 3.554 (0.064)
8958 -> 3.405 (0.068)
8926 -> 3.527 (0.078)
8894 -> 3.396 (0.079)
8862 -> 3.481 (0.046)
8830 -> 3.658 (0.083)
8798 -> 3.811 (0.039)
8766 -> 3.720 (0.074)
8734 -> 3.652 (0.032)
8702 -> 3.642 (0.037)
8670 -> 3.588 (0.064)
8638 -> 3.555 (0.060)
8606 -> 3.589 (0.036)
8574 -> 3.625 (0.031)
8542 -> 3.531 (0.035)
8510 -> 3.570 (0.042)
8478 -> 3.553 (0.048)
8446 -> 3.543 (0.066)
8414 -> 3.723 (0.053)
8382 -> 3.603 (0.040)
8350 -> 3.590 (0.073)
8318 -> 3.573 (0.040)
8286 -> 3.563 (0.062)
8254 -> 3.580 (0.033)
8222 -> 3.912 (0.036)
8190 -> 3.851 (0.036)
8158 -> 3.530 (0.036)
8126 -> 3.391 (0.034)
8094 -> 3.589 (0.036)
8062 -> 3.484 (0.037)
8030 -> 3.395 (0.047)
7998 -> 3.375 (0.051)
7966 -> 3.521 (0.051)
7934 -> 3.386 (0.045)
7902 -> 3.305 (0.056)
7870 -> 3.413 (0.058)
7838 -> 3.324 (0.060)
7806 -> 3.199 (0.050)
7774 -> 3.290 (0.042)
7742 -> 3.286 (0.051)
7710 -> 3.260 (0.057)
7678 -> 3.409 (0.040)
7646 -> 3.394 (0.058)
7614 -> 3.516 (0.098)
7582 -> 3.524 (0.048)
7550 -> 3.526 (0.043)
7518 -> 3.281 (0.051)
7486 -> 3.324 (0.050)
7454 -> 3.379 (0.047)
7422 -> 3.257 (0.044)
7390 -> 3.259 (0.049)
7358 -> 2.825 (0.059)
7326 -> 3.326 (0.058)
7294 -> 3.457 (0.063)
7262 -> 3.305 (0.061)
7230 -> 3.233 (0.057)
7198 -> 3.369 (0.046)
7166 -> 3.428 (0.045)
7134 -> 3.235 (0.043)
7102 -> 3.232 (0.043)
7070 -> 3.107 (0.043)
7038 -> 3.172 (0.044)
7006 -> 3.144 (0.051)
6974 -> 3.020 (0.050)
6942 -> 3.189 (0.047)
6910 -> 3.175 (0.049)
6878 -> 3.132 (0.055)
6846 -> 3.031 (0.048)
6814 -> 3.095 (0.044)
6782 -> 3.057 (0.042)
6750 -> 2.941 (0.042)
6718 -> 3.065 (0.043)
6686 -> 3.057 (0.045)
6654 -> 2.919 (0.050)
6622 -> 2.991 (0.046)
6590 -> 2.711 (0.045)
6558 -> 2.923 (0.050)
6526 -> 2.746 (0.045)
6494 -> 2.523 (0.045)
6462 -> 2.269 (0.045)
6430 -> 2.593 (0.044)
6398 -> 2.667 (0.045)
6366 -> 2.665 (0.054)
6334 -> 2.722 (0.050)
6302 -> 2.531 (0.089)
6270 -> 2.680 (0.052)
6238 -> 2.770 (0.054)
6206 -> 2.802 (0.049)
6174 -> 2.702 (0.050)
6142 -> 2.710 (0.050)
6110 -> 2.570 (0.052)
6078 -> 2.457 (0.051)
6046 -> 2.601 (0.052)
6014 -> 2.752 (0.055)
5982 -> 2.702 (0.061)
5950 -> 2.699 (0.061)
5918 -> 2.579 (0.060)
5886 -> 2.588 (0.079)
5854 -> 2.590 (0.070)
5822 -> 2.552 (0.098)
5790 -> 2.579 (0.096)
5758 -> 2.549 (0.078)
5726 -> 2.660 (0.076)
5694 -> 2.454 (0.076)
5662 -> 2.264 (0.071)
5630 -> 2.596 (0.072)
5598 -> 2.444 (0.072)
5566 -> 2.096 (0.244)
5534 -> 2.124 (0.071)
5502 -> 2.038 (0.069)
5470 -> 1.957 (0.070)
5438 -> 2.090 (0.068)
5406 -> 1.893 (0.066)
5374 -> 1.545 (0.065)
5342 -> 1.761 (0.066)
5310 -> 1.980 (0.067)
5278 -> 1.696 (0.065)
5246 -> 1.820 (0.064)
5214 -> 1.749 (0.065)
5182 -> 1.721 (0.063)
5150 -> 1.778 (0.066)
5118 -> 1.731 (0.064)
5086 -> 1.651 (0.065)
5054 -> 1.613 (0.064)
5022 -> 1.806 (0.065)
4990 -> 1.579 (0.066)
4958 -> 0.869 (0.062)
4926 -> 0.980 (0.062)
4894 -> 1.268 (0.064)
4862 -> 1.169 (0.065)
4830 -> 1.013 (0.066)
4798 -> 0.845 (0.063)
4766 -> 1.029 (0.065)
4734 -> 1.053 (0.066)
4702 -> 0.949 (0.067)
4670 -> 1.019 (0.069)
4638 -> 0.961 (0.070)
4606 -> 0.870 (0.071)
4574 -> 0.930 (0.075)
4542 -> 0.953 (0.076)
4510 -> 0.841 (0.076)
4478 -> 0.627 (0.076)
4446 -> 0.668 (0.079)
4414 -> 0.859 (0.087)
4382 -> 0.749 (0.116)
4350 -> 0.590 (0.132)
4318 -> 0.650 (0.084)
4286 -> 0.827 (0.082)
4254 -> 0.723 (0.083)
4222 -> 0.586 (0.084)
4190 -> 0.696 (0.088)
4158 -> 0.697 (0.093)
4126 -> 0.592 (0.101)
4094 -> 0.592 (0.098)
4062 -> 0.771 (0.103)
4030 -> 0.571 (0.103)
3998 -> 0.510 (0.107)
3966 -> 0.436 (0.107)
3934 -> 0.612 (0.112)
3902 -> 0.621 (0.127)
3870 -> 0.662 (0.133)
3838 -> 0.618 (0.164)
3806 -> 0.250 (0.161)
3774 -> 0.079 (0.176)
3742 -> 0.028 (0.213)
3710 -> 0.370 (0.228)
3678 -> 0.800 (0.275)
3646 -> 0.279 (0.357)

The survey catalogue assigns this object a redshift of 0.249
